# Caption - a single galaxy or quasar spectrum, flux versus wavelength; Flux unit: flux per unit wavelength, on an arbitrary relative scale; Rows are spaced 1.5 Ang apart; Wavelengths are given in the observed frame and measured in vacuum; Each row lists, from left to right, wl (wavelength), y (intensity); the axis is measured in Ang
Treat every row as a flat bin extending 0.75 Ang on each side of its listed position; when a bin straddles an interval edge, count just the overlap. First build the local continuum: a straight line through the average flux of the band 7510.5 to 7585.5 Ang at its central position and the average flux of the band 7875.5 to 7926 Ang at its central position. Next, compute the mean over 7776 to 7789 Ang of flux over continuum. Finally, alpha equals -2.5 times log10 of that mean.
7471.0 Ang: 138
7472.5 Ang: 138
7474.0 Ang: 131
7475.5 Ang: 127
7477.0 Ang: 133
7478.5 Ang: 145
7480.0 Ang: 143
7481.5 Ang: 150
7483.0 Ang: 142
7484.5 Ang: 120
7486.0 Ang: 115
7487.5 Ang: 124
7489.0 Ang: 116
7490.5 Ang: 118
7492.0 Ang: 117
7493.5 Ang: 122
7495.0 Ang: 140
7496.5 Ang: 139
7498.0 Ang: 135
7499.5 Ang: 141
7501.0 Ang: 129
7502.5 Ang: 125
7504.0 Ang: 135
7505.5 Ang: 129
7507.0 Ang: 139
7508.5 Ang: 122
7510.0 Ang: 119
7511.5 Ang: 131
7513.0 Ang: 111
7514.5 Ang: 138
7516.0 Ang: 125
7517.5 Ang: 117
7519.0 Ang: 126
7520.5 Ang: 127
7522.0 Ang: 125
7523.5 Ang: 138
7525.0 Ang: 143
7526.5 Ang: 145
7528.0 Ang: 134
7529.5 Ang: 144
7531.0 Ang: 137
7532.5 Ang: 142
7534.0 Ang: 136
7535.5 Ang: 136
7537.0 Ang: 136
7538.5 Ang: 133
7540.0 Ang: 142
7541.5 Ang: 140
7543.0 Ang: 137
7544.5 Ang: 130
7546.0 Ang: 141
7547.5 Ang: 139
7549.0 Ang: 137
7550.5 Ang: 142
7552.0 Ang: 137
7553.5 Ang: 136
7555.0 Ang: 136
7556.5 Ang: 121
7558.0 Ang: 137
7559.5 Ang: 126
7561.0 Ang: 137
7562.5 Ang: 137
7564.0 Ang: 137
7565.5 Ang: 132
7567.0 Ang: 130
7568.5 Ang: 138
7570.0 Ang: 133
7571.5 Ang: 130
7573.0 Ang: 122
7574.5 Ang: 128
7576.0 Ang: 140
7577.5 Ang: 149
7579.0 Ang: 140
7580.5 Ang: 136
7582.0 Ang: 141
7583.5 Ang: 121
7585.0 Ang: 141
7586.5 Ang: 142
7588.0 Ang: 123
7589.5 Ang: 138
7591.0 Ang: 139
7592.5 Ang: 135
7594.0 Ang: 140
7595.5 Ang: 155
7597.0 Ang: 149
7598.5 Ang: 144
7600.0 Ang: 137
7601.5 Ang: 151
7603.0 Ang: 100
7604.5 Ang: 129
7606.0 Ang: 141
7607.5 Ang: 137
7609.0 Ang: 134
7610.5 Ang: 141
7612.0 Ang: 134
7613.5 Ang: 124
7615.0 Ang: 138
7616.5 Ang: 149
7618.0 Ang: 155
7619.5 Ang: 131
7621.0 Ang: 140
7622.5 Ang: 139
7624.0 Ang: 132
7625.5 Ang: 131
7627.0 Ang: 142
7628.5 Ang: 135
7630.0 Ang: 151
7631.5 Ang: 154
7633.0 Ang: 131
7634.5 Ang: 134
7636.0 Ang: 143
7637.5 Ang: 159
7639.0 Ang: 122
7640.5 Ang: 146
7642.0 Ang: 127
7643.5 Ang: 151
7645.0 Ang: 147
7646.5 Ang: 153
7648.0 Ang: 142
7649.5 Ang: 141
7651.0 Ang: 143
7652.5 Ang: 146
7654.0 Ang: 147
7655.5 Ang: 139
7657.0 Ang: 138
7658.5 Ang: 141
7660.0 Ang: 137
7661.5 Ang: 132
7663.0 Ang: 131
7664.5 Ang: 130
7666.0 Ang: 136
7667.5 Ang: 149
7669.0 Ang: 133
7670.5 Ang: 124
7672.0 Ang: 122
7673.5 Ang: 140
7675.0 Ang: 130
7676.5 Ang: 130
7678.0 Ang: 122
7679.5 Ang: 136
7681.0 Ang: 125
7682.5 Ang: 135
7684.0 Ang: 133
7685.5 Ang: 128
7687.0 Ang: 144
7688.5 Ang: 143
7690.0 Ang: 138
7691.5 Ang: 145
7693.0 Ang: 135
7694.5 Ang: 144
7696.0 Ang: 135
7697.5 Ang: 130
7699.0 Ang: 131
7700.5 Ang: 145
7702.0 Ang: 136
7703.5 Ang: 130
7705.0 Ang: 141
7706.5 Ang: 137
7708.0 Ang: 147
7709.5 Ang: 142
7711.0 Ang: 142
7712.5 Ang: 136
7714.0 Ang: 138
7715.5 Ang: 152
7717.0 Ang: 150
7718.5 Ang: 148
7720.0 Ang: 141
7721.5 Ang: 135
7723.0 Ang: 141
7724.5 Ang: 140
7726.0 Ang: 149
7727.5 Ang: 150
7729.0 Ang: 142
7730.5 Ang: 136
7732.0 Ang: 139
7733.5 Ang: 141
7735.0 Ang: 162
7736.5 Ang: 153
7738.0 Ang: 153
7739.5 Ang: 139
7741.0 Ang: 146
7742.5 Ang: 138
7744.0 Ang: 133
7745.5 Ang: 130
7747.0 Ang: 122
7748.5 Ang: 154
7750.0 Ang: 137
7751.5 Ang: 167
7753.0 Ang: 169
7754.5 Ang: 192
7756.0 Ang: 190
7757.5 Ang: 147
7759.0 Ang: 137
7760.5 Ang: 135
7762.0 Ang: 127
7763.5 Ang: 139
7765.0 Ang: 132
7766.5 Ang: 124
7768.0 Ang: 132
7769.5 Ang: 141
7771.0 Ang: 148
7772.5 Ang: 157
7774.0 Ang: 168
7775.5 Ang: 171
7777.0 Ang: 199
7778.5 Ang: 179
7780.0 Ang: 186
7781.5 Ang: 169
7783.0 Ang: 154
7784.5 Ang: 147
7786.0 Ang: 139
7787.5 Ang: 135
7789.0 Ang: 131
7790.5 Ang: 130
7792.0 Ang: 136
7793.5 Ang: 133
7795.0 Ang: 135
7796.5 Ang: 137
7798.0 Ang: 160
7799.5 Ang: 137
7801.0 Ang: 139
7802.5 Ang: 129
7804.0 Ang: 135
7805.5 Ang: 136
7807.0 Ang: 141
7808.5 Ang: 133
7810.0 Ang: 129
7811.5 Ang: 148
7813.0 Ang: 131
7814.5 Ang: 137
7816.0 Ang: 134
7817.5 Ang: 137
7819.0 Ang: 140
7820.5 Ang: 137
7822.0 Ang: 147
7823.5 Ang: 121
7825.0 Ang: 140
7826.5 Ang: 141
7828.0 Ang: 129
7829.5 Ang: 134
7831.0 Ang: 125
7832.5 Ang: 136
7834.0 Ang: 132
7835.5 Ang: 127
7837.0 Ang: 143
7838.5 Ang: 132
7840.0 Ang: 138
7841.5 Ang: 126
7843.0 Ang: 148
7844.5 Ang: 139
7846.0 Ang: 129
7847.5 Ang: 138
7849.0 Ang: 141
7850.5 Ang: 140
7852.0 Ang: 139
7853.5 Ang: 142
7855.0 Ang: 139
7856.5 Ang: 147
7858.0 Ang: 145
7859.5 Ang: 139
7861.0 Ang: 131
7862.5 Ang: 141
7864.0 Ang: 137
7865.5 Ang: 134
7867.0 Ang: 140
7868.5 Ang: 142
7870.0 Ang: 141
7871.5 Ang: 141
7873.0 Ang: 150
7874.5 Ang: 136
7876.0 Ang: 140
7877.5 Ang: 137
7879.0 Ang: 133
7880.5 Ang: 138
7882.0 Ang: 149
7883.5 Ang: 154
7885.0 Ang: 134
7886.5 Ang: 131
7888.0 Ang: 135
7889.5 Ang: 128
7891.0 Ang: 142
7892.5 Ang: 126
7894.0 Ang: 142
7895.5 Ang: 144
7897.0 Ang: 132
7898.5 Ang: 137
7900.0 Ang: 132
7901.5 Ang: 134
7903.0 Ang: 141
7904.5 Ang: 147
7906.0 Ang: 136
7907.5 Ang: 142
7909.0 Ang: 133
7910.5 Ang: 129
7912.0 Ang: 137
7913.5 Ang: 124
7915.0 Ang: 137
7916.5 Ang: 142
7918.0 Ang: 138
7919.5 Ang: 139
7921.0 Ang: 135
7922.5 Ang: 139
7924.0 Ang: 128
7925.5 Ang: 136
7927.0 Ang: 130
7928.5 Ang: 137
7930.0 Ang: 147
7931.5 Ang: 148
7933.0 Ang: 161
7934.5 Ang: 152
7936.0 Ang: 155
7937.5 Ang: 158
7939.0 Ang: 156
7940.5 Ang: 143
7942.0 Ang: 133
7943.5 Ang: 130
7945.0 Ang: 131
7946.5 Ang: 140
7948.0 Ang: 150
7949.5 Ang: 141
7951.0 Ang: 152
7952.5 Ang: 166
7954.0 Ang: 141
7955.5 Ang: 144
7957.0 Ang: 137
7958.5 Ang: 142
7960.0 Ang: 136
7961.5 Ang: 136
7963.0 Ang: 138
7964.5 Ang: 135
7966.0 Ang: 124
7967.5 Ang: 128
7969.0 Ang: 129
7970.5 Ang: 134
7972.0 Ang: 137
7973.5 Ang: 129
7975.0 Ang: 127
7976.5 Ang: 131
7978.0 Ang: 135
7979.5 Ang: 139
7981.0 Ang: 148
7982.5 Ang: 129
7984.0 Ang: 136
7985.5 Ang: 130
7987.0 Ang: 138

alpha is -0.19 mag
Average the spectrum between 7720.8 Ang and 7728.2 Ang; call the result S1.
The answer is 143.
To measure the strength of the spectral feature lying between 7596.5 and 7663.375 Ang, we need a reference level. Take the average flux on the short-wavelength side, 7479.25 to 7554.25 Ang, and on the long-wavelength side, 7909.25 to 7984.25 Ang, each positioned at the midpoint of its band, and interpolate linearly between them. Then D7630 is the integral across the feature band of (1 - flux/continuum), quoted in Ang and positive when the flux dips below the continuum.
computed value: -2.5 Ang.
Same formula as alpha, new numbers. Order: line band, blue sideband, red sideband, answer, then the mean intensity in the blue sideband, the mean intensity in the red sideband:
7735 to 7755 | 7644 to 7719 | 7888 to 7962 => -0.076 mag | 138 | 140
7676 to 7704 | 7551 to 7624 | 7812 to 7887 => 0.013 mag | 136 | 138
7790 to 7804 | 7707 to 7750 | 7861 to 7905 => 0.027 mag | 143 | 138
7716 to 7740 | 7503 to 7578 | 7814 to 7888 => -0.069 mag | 134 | 138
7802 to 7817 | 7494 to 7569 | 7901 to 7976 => 0.017 mag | 134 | 139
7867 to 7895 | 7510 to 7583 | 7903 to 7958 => 0.013 mag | 134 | 141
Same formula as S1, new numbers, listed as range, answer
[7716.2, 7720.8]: 146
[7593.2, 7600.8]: 145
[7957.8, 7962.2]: 138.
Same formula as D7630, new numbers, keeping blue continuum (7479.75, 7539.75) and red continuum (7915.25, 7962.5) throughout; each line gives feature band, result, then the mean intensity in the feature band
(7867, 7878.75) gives 0.0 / 141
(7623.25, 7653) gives -1.5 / 141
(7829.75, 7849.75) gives 0.7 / 135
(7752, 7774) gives -1.7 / 149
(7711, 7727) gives -0.7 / 143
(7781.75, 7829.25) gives 0.5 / 138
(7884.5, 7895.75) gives 0.5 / 135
